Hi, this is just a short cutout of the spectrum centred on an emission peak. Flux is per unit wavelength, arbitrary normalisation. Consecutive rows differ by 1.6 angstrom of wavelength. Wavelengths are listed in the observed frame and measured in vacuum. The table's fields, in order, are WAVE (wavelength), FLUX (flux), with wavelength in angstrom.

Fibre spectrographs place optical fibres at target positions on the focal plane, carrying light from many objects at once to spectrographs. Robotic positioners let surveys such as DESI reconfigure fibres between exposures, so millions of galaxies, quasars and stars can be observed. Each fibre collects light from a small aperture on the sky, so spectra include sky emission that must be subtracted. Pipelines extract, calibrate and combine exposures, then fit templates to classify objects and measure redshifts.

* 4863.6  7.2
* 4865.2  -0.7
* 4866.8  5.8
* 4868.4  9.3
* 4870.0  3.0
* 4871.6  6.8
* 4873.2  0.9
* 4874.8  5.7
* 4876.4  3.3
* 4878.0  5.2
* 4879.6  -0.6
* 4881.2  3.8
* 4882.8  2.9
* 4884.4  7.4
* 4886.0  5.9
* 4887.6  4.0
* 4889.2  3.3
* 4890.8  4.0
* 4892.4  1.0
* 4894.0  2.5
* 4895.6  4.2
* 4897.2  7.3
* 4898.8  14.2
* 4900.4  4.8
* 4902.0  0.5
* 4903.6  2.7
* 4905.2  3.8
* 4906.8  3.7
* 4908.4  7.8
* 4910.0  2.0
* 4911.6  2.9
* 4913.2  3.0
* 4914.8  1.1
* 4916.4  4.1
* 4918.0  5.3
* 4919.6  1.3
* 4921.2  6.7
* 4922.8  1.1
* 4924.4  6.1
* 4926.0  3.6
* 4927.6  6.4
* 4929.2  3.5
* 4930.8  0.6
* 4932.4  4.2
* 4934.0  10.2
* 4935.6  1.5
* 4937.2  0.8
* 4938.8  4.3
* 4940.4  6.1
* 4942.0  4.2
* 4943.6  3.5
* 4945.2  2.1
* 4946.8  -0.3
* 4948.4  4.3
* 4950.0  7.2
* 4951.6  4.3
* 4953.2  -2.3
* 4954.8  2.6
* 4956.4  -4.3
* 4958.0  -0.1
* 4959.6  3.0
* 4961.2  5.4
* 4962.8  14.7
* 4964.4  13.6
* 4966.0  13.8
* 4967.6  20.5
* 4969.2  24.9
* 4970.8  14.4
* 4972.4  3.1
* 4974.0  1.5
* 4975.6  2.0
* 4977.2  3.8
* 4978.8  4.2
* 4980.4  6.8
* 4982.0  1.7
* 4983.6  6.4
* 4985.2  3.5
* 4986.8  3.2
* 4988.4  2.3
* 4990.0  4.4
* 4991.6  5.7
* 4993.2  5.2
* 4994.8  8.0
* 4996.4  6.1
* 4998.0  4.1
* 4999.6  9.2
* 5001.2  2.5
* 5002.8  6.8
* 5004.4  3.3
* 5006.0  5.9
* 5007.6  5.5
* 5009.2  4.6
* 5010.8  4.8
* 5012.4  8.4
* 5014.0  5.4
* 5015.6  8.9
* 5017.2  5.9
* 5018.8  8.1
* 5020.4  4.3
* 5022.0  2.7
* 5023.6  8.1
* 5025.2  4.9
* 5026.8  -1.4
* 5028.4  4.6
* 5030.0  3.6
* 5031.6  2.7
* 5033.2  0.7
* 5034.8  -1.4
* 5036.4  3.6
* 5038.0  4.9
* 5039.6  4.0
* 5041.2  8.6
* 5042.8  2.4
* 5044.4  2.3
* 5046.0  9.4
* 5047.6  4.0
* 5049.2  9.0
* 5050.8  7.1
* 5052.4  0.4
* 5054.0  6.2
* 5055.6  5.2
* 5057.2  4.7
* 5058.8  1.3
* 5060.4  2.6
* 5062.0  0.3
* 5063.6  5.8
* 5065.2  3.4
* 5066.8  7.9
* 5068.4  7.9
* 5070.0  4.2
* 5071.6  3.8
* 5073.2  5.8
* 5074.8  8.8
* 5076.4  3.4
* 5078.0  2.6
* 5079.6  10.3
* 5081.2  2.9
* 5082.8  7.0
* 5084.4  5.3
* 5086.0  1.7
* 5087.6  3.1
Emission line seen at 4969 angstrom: [O II]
